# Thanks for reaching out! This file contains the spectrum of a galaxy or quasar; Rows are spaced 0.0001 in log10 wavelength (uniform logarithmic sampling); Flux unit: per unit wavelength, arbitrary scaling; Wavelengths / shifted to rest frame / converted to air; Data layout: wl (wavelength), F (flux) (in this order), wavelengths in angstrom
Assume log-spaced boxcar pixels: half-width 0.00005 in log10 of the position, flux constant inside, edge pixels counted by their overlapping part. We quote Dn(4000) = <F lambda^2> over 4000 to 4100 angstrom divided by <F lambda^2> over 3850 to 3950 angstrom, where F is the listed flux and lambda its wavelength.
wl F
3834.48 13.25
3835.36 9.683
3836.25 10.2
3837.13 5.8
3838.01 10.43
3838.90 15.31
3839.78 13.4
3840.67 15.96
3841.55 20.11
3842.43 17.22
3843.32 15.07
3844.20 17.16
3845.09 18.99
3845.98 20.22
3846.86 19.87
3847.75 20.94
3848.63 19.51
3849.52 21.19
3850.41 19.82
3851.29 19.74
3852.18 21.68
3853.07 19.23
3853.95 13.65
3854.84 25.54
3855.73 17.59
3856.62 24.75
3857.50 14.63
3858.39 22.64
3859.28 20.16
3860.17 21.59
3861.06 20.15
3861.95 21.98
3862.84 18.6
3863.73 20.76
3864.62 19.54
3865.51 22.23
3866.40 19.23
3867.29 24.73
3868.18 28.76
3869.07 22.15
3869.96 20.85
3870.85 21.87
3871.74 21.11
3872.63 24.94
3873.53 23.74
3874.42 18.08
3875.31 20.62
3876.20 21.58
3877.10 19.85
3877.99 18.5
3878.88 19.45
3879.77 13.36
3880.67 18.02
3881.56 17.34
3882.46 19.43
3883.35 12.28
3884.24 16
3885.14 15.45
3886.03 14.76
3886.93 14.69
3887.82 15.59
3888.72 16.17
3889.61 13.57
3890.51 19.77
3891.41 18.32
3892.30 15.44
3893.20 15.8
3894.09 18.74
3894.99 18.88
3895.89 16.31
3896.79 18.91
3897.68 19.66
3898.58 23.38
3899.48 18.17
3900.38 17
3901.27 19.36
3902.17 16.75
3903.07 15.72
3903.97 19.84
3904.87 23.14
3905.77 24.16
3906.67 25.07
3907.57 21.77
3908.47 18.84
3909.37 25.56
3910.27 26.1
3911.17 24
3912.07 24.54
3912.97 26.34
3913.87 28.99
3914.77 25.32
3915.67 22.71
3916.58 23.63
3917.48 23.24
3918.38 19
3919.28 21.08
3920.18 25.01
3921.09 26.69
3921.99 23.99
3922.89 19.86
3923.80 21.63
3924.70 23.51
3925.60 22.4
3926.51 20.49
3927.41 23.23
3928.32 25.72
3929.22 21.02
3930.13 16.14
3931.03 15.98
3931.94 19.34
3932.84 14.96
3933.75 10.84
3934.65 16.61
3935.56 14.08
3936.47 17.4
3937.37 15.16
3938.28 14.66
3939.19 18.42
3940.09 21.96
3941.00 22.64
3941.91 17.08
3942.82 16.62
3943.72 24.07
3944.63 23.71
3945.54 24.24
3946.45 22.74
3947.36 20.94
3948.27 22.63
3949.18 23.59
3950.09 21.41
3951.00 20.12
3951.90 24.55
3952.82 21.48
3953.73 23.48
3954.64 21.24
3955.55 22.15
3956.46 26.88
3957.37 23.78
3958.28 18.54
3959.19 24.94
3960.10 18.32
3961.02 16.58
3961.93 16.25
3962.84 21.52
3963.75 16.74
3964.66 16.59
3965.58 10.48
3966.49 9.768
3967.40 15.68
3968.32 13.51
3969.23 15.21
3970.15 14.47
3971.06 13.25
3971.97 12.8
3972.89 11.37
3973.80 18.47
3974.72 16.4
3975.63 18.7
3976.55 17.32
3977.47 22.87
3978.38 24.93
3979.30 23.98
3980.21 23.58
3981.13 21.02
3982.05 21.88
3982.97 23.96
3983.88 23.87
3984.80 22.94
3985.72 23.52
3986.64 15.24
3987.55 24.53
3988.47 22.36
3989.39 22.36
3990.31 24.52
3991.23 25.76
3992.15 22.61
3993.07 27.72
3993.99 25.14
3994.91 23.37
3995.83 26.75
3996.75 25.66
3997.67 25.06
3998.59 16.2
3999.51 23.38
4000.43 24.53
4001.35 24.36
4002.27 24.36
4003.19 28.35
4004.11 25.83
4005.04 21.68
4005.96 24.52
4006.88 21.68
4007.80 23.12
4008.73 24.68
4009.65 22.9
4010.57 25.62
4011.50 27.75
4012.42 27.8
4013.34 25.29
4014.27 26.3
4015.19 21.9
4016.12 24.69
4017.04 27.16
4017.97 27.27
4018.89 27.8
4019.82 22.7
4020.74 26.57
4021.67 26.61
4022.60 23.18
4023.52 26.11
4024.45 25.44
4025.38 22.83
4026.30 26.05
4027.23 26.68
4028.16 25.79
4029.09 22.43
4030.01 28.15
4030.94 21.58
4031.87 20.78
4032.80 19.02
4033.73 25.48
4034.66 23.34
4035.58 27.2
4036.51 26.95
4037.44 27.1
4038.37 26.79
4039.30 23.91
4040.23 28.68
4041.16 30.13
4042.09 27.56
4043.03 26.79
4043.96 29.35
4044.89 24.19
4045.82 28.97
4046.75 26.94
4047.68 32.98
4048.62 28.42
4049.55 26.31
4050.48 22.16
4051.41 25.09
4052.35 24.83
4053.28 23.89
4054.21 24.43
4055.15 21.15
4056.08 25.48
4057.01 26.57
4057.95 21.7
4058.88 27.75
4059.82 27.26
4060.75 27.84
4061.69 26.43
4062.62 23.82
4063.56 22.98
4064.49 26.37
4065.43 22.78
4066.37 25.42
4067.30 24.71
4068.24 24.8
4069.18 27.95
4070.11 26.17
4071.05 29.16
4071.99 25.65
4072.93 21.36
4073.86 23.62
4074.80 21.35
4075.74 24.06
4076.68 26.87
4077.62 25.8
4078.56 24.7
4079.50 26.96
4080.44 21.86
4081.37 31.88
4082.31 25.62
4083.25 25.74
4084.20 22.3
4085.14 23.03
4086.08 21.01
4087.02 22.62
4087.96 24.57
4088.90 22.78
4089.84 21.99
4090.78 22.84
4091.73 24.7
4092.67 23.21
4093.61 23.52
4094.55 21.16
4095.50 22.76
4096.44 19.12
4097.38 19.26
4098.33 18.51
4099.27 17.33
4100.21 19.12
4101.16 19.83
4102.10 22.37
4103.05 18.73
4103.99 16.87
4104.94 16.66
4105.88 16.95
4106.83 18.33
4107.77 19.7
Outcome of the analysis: 1.33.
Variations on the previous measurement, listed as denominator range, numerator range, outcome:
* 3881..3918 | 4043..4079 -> 1.40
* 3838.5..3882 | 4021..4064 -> 1.41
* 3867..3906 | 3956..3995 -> 1.10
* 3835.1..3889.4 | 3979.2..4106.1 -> 1.43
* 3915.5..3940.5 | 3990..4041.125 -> 1.31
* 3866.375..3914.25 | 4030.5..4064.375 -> 1.40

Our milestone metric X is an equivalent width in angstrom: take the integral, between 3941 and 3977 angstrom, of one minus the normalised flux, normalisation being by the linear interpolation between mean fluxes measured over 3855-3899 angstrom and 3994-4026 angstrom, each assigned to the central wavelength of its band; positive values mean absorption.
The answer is 5.79 angstrom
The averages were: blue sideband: 19.3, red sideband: 24.8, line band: 19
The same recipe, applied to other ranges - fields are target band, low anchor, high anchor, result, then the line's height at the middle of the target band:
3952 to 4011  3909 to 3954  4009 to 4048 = 6.39 angstrom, 23.6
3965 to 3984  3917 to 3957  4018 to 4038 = 4.08 angstrom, 22.5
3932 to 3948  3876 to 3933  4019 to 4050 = 2.23 angstrom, 21.7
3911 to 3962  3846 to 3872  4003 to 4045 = 3.90 angstrom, 22.9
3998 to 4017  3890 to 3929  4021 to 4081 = -0.05 angstrom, 24.2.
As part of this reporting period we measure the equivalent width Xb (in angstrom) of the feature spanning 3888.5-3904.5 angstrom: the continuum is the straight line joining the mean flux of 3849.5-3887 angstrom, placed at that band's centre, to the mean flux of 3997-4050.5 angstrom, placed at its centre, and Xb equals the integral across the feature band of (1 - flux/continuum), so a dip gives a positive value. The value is 2.25 angstrom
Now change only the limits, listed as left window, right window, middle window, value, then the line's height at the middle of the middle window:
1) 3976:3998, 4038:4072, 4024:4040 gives 0.27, 25.2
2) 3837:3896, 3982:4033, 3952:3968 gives 2.32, 22.4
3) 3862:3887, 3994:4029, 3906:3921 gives -1.95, 21.1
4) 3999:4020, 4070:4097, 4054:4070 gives -0.61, 24.3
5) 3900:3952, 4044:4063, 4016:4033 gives -0.04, 24.8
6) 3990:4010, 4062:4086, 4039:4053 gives -1.38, 24.7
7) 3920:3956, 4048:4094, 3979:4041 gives -4.48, 22.8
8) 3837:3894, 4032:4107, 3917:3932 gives -1.03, 20.3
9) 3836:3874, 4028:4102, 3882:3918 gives 1.27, 20.5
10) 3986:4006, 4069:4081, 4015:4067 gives -2.19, 24.5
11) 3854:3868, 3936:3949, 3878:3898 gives 3.79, 20.7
